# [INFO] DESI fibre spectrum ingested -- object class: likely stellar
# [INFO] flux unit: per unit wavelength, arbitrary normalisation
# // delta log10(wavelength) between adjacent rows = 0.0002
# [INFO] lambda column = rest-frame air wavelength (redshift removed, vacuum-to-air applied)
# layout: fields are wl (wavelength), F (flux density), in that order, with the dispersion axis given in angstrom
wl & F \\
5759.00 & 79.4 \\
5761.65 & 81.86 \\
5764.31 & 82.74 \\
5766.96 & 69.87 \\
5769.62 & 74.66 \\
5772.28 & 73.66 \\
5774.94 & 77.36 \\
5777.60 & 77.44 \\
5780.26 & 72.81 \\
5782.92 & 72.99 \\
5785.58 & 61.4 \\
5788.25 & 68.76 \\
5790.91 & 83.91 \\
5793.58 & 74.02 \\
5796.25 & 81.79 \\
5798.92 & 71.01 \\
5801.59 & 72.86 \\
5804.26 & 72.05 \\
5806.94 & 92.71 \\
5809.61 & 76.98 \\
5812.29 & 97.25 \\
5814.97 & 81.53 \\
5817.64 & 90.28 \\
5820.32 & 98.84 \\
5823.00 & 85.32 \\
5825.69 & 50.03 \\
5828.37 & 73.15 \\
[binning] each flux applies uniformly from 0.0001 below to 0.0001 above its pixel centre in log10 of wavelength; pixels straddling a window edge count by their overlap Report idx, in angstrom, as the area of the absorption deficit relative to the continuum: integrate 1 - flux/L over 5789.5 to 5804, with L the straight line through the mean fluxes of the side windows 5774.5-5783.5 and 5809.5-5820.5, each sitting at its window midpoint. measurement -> 1.0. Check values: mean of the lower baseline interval 75.1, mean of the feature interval 76.4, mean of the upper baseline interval 89.3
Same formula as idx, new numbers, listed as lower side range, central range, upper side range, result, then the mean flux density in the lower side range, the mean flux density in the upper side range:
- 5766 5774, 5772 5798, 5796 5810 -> 0.3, 73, 77.7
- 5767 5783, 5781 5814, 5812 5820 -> 2.4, 74.5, 89.9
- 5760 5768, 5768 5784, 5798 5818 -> 0.9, 78.5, 81.7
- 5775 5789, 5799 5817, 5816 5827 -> -0.9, 71.4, 81.2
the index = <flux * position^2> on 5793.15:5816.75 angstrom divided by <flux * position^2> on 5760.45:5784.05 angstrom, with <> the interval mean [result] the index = 1.07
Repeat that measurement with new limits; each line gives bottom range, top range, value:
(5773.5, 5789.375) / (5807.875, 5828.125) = 1.16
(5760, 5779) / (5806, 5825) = 1.16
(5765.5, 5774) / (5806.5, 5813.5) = 1.23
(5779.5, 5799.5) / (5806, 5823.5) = 1.22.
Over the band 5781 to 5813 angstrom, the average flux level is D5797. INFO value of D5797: 76.7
